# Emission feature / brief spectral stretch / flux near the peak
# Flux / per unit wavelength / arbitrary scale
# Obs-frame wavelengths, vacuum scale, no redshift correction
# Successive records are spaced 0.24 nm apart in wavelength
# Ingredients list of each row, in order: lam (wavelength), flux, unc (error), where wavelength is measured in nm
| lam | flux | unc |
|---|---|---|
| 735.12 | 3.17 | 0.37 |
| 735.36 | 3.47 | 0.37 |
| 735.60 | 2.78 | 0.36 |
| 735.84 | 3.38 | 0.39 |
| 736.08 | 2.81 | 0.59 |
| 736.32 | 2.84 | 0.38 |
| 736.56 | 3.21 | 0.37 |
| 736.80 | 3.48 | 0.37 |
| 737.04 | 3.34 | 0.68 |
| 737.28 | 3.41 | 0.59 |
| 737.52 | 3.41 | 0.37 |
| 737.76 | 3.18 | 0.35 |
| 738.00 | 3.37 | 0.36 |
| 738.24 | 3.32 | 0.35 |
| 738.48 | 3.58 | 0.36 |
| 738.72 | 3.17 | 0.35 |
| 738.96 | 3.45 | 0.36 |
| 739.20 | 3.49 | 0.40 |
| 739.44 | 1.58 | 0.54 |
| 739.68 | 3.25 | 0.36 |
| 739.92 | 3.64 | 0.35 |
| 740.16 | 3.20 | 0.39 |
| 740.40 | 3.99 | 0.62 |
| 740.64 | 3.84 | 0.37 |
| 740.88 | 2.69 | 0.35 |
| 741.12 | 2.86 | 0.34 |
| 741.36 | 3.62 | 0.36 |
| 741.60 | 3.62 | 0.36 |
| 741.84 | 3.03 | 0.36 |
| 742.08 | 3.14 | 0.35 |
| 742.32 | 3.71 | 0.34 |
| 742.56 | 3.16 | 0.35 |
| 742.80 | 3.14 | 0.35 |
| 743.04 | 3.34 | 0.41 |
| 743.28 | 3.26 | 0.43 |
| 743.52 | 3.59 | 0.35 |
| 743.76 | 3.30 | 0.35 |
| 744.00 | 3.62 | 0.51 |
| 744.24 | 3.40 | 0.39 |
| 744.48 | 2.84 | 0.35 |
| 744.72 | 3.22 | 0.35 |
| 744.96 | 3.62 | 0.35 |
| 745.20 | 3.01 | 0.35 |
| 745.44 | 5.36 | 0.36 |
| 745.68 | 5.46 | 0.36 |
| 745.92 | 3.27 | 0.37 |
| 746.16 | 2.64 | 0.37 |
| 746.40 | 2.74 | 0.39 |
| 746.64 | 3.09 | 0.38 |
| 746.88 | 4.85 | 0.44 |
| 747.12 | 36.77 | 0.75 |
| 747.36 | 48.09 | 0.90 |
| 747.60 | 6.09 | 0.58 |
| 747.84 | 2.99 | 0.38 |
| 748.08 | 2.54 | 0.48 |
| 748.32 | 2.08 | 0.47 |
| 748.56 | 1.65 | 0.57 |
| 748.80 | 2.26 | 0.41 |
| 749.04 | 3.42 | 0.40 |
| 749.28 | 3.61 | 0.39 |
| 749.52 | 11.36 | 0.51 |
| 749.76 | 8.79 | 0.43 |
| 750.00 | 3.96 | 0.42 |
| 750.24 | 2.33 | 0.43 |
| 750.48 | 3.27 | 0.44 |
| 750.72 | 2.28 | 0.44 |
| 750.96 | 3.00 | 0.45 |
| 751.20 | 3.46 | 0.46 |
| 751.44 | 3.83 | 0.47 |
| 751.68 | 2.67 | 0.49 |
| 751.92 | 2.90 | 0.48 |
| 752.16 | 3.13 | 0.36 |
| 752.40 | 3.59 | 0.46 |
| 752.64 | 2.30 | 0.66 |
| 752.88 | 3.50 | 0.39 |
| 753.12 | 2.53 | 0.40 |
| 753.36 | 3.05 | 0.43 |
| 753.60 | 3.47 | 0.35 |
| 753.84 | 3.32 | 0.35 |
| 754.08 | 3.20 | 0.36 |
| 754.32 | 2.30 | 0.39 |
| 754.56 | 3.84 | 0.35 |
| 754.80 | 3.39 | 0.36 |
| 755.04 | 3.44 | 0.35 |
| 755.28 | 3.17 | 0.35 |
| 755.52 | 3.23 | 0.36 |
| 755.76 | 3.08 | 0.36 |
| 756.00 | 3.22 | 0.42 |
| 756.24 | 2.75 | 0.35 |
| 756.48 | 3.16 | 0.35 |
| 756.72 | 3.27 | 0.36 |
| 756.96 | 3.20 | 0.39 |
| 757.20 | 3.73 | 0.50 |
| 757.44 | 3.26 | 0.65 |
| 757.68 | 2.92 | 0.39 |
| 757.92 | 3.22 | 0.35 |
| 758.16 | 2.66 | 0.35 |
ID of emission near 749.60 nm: [N II]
